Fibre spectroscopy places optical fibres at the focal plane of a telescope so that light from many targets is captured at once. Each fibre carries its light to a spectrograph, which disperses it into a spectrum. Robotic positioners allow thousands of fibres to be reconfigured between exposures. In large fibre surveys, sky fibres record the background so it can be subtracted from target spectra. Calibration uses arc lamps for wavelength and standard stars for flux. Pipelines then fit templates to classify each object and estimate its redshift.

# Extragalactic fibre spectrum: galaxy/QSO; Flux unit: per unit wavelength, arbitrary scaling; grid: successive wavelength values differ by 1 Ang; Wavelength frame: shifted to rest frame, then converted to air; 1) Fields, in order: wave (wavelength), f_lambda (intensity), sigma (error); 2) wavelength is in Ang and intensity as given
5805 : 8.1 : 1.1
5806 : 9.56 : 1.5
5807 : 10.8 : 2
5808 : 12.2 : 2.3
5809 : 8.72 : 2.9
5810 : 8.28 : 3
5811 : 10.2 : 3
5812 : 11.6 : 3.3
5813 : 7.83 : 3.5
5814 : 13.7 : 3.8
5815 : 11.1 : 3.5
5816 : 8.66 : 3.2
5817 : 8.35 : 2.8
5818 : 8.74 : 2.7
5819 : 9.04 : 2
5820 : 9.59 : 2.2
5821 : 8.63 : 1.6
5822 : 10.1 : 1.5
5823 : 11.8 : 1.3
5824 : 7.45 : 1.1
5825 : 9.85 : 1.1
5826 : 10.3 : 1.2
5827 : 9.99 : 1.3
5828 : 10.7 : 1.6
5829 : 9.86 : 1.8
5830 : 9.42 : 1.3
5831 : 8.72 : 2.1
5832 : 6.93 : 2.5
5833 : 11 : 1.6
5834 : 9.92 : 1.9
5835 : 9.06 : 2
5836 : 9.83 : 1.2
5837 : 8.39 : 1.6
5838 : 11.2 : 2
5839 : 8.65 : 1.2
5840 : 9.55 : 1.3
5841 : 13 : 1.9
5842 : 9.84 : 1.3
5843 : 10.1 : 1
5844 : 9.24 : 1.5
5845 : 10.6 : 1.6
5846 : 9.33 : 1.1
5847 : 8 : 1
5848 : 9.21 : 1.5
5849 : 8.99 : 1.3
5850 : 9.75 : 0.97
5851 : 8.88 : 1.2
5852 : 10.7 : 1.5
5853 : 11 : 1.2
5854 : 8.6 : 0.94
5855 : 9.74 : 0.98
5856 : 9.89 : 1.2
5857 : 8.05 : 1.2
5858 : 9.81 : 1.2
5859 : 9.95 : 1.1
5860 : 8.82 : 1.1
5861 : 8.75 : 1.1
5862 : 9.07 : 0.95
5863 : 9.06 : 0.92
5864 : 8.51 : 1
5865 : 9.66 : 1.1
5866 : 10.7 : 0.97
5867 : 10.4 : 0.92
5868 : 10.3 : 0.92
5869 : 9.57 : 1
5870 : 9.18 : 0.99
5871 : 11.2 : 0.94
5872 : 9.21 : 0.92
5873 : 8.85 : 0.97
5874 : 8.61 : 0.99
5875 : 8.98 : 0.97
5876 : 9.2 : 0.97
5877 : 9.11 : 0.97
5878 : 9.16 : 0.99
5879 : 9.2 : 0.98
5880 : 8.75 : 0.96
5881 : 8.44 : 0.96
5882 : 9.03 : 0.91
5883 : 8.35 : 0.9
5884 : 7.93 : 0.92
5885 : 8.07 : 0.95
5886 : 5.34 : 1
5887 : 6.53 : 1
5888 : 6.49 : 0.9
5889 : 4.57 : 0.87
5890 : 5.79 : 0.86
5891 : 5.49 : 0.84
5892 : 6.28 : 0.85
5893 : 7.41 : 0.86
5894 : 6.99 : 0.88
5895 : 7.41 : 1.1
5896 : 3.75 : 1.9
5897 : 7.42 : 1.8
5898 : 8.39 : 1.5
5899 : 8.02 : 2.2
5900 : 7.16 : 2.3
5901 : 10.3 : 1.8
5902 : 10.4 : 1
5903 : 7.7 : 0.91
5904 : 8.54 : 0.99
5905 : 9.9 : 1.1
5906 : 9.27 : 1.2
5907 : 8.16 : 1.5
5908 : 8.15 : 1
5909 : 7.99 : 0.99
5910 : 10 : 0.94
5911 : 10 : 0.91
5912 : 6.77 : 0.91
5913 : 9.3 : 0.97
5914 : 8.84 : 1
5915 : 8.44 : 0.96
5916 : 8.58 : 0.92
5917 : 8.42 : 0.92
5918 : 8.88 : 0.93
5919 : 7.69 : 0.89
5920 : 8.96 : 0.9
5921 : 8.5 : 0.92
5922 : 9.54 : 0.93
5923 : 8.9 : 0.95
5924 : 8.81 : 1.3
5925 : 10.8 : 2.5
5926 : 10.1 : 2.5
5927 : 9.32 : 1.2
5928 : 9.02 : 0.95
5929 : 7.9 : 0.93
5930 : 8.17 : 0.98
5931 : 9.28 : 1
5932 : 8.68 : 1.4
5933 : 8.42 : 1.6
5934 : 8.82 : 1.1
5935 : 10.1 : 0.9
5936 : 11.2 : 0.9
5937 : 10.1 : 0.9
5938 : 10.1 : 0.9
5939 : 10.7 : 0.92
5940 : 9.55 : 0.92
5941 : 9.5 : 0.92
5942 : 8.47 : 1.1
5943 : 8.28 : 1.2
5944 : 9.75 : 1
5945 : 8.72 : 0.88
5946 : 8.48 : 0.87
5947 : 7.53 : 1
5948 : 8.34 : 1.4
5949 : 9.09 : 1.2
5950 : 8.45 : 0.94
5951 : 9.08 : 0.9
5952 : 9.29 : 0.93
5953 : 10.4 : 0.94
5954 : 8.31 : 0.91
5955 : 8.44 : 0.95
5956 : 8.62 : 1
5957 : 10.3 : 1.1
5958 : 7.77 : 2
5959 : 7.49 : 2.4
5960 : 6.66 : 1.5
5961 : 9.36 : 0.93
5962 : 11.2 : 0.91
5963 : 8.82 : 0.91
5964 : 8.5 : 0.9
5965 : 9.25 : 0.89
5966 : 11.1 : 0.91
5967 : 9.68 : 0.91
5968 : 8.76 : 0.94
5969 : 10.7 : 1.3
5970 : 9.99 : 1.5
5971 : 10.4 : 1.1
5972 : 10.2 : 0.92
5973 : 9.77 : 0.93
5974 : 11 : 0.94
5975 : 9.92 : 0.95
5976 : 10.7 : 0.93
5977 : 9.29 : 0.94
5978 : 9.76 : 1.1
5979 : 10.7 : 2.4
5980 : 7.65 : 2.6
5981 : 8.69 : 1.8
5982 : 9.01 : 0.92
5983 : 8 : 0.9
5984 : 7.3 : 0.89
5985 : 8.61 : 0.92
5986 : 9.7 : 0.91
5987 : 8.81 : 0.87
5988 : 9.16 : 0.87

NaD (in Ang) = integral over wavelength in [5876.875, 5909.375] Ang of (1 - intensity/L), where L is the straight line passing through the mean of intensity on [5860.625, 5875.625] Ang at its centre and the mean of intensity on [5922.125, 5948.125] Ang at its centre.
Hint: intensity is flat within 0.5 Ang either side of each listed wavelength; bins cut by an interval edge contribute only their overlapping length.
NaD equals 5.72 Ang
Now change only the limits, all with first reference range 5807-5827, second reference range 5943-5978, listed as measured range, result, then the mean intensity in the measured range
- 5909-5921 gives 1.0 Ang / 8.68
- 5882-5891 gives 2.7 Ang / 6.7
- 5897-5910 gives 1.1 Ang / 8.67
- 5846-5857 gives 0.3 Ang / 9.4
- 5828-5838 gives 0.4 Ang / 9.41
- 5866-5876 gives 0.0 Ang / 9.62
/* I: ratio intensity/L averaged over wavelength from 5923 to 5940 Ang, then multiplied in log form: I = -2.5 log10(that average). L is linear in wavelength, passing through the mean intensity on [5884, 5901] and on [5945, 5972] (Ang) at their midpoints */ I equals -0.16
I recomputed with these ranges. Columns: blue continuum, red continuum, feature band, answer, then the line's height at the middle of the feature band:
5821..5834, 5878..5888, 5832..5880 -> -0.09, 8.77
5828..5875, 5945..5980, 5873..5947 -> 0.11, 9.42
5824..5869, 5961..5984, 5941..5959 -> 0.10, 9.62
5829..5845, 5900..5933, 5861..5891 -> 0.09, 9.29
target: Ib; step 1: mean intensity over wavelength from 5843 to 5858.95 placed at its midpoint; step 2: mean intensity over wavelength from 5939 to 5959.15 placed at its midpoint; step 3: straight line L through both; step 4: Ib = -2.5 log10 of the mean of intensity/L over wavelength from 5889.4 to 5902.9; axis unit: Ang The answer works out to 0.25 mag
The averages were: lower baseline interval 9.49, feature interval 7.28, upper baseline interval 8.86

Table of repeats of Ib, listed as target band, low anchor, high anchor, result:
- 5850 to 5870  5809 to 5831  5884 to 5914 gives -0.10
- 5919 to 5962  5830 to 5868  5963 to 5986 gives 0.05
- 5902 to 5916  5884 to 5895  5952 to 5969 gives -0.22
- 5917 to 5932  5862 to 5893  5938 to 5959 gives -0.02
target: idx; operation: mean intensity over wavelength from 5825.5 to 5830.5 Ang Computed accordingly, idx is 10.1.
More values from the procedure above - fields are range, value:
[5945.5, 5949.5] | 8.36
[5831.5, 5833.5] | 8.96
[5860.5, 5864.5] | 8.85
